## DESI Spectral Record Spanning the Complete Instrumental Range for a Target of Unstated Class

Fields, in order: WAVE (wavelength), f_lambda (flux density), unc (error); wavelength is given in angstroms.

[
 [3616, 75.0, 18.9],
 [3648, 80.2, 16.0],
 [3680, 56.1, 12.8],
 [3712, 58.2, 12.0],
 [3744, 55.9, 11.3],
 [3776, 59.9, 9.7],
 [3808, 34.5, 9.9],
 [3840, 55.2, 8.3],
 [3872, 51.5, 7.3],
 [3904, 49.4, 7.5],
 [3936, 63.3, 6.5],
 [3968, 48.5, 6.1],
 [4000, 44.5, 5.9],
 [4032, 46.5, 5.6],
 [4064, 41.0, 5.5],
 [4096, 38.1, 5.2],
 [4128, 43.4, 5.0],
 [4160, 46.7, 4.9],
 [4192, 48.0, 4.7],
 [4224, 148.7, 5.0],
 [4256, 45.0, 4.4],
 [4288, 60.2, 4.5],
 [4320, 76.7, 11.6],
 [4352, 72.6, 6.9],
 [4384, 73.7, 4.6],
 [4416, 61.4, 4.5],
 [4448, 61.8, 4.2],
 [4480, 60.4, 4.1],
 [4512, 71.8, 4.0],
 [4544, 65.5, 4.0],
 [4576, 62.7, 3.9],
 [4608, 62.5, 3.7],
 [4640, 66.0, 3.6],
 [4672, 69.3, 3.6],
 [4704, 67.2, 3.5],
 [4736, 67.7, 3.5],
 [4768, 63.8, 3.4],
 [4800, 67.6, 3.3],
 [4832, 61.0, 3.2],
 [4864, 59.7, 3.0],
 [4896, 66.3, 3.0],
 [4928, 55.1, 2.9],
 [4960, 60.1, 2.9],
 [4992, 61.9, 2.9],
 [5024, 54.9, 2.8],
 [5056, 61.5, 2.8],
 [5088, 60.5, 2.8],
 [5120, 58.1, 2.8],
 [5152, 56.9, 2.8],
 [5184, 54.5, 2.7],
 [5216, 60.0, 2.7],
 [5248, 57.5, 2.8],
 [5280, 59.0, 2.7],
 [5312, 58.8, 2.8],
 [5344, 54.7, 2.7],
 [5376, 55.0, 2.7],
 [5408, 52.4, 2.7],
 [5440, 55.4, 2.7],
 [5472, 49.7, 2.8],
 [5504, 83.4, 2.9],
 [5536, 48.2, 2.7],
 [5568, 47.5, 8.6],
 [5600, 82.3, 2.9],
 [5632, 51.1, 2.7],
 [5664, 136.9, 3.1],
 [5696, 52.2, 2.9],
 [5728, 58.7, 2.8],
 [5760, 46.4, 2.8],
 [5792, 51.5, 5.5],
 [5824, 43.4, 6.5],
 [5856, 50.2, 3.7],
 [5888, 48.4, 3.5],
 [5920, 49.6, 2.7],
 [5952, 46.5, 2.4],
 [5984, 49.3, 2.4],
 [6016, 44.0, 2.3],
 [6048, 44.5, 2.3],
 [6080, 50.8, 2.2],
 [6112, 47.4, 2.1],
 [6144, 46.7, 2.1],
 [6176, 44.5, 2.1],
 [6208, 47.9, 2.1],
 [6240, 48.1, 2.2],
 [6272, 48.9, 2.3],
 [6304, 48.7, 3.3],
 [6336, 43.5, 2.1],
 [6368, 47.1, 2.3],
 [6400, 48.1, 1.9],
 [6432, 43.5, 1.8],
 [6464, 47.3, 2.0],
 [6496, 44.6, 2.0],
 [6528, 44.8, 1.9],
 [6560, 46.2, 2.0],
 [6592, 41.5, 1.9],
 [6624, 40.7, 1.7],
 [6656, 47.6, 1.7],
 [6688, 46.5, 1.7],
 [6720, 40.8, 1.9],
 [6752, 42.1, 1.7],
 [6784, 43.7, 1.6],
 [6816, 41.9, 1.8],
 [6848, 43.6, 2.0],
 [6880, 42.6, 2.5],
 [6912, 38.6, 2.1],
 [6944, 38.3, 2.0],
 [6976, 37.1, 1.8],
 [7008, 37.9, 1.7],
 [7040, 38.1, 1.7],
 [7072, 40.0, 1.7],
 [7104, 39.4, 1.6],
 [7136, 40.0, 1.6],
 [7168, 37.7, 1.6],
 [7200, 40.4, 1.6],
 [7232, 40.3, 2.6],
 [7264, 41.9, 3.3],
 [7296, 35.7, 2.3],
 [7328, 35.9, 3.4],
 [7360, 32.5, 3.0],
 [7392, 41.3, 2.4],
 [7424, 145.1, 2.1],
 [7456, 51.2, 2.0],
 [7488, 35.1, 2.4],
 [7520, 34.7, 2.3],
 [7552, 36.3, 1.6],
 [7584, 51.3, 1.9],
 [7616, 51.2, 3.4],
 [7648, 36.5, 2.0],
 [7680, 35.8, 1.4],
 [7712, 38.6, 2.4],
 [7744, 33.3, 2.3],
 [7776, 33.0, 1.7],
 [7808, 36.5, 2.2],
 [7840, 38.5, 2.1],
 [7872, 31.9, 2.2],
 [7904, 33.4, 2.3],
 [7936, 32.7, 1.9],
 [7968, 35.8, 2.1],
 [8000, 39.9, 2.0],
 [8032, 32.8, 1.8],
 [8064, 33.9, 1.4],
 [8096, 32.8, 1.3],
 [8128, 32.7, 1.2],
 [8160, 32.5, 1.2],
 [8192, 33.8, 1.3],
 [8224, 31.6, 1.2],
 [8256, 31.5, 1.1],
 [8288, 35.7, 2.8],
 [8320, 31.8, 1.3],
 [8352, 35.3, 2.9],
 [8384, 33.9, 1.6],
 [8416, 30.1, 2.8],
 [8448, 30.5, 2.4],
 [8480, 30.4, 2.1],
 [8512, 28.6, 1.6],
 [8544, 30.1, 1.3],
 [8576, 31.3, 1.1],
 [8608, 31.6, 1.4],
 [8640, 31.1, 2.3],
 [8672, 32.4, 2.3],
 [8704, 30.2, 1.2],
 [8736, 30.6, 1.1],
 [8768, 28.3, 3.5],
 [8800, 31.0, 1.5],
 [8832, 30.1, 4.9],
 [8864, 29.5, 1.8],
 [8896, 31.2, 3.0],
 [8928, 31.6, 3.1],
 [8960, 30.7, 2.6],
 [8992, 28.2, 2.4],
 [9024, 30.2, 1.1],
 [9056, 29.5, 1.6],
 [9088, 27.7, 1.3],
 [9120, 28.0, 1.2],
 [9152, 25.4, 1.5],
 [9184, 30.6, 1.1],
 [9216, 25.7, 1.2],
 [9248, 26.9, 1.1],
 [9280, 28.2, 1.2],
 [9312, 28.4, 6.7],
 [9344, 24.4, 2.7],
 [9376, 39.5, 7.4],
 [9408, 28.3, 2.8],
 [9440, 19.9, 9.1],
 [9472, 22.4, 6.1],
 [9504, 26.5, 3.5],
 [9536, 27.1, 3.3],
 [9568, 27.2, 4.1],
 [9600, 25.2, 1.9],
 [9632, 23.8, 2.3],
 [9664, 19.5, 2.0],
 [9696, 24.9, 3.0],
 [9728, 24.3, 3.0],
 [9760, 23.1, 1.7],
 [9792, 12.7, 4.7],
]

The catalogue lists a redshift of 0.131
